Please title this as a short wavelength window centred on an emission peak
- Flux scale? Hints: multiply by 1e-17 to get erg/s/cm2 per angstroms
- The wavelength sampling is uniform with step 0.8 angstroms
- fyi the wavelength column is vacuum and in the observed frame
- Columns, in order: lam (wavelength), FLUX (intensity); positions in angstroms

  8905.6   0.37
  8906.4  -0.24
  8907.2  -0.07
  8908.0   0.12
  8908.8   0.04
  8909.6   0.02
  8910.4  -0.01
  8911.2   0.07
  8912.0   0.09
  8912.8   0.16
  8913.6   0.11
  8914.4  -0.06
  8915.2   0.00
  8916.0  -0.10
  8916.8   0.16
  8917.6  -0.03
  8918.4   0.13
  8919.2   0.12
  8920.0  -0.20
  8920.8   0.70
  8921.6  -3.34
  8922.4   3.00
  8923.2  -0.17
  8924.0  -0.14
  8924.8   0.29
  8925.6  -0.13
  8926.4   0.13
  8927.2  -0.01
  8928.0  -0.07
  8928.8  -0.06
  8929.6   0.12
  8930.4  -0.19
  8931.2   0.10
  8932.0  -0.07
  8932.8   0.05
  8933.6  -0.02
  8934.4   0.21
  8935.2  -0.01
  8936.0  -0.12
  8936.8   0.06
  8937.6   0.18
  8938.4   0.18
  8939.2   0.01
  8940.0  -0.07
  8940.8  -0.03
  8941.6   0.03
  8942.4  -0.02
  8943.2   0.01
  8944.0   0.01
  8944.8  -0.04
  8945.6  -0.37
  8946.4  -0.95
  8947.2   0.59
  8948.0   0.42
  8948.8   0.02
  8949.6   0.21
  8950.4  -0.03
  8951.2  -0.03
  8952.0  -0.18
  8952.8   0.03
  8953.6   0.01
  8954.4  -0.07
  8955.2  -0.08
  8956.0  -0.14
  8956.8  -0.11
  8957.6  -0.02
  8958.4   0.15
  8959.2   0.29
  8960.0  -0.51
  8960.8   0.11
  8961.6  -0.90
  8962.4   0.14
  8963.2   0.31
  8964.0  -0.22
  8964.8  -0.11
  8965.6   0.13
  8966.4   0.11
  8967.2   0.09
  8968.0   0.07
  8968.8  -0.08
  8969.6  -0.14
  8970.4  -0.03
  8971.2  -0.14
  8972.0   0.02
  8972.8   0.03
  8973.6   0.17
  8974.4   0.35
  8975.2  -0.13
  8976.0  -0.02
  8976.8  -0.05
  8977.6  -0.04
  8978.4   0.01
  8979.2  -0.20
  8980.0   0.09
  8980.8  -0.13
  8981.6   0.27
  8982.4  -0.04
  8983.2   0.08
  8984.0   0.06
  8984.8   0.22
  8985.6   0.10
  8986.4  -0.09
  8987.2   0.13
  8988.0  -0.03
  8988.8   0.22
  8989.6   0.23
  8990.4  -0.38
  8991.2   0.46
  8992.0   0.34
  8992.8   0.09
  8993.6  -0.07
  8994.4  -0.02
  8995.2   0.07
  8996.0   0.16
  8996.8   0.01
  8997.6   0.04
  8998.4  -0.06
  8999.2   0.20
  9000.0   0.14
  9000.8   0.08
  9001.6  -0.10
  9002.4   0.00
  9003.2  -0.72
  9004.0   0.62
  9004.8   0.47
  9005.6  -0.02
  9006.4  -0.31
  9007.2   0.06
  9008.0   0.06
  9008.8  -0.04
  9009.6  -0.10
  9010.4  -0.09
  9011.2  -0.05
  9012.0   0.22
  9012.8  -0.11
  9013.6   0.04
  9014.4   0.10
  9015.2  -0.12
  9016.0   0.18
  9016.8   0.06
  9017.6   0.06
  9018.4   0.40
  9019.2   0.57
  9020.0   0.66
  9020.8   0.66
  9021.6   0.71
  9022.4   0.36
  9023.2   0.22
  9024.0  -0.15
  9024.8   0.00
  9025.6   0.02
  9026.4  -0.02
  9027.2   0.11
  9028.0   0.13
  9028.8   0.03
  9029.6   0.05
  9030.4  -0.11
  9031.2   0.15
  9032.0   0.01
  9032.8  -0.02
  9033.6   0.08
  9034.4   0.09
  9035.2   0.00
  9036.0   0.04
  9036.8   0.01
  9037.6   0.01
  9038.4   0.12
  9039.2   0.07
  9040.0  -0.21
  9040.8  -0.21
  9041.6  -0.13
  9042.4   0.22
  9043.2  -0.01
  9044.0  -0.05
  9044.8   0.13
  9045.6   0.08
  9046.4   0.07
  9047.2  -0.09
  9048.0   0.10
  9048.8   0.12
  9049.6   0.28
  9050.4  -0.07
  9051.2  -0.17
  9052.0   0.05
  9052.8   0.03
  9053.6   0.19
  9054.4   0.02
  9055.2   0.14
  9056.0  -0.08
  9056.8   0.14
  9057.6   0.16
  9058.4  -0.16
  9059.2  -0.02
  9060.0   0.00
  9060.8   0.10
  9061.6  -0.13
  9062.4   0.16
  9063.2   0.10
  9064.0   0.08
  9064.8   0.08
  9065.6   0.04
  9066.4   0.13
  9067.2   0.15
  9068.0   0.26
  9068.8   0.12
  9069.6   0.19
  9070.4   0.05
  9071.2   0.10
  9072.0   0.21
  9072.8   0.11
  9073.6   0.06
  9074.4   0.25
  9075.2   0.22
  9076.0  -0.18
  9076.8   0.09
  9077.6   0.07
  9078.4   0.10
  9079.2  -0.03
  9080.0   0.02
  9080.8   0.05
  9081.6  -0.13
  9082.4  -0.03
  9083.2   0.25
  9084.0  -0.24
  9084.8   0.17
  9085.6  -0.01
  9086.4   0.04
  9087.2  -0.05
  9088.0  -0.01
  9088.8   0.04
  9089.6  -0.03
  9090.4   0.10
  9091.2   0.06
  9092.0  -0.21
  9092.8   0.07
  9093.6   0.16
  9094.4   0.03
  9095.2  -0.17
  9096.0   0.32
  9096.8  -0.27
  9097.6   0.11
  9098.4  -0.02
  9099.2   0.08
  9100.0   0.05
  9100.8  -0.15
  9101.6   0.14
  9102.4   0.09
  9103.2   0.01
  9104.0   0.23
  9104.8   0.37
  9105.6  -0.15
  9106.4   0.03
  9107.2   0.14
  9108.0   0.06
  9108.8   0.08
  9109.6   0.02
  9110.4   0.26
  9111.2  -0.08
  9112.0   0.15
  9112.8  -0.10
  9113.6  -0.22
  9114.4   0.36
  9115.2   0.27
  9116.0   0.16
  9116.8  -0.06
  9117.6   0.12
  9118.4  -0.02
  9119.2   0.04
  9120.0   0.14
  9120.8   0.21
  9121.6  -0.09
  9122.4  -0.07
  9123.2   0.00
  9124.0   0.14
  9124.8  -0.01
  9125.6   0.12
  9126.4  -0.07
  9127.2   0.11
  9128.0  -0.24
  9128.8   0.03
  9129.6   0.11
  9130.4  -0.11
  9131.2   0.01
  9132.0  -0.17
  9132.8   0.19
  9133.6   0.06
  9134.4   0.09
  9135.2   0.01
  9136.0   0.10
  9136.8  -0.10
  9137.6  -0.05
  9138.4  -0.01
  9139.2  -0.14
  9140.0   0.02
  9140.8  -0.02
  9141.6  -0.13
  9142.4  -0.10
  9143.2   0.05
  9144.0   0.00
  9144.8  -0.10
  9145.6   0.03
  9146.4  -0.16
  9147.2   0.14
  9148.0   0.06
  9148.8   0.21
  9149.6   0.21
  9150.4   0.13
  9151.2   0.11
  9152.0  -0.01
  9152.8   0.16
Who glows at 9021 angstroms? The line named H-gamma 4340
